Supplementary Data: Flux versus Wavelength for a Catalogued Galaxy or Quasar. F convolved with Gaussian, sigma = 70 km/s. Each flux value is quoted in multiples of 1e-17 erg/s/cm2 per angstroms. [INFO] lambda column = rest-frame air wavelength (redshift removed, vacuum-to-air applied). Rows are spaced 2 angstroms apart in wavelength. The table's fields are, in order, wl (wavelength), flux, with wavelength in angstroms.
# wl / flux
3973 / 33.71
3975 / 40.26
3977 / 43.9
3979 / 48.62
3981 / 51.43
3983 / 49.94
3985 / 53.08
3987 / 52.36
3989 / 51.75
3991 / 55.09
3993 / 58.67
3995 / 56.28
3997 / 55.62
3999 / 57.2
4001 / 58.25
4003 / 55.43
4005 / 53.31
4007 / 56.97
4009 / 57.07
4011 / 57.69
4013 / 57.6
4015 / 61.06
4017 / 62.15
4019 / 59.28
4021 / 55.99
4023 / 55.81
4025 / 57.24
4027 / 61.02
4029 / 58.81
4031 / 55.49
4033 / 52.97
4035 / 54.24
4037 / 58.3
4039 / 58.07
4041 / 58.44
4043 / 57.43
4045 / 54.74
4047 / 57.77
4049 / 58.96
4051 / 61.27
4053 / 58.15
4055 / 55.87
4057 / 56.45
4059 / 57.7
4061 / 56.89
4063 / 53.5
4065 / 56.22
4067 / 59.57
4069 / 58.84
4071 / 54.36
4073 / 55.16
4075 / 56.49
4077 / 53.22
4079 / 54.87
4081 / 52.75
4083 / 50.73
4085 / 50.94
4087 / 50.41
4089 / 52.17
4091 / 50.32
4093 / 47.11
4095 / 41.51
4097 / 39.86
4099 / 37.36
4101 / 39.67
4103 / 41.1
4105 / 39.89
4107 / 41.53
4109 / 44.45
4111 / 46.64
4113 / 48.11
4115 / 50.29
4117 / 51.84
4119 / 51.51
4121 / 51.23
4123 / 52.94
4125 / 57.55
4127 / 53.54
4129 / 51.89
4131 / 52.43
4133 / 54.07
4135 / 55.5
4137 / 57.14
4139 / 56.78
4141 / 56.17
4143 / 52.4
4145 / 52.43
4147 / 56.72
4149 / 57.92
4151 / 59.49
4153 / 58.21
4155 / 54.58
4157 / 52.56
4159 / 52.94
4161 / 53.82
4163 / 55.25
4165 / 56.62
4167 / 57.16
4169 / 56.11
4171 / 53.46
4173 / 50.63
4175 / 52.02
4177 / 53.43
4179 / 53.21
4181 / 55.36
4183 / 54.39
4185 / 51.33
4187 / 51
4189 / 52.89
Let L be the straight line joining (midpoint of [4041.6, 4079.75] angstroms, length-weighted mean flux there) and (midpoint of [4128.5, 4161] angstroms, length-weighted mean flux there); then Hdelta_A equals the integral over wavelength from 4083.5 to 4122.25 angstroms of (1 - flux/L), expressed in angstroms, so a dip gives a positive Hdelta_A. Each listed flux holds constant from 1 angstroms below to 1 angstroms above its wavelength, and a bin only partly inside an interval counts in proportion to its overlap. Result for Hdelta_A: 6.7 angstroms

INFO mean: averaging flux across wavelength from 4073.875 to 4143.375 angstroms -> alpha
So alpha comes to 49.8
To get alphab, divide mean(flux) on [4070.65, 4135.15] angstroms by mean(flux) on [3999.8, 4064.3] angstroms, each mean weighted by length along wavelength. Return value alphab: 0.9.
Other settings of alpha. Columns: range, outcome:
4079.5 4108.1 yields 45.5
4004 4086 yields 56.7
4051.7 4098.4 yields 53.1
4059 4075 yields 56.5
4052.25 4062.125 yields 56.9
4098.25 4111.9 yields 41.6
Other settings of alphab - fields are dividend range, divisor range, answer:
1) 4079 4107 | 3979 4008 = 0.84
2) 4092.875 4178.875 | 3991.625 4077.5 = 0.90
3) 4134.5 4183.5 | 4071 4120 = 1.15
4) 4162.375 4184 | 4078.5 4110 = 1.19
